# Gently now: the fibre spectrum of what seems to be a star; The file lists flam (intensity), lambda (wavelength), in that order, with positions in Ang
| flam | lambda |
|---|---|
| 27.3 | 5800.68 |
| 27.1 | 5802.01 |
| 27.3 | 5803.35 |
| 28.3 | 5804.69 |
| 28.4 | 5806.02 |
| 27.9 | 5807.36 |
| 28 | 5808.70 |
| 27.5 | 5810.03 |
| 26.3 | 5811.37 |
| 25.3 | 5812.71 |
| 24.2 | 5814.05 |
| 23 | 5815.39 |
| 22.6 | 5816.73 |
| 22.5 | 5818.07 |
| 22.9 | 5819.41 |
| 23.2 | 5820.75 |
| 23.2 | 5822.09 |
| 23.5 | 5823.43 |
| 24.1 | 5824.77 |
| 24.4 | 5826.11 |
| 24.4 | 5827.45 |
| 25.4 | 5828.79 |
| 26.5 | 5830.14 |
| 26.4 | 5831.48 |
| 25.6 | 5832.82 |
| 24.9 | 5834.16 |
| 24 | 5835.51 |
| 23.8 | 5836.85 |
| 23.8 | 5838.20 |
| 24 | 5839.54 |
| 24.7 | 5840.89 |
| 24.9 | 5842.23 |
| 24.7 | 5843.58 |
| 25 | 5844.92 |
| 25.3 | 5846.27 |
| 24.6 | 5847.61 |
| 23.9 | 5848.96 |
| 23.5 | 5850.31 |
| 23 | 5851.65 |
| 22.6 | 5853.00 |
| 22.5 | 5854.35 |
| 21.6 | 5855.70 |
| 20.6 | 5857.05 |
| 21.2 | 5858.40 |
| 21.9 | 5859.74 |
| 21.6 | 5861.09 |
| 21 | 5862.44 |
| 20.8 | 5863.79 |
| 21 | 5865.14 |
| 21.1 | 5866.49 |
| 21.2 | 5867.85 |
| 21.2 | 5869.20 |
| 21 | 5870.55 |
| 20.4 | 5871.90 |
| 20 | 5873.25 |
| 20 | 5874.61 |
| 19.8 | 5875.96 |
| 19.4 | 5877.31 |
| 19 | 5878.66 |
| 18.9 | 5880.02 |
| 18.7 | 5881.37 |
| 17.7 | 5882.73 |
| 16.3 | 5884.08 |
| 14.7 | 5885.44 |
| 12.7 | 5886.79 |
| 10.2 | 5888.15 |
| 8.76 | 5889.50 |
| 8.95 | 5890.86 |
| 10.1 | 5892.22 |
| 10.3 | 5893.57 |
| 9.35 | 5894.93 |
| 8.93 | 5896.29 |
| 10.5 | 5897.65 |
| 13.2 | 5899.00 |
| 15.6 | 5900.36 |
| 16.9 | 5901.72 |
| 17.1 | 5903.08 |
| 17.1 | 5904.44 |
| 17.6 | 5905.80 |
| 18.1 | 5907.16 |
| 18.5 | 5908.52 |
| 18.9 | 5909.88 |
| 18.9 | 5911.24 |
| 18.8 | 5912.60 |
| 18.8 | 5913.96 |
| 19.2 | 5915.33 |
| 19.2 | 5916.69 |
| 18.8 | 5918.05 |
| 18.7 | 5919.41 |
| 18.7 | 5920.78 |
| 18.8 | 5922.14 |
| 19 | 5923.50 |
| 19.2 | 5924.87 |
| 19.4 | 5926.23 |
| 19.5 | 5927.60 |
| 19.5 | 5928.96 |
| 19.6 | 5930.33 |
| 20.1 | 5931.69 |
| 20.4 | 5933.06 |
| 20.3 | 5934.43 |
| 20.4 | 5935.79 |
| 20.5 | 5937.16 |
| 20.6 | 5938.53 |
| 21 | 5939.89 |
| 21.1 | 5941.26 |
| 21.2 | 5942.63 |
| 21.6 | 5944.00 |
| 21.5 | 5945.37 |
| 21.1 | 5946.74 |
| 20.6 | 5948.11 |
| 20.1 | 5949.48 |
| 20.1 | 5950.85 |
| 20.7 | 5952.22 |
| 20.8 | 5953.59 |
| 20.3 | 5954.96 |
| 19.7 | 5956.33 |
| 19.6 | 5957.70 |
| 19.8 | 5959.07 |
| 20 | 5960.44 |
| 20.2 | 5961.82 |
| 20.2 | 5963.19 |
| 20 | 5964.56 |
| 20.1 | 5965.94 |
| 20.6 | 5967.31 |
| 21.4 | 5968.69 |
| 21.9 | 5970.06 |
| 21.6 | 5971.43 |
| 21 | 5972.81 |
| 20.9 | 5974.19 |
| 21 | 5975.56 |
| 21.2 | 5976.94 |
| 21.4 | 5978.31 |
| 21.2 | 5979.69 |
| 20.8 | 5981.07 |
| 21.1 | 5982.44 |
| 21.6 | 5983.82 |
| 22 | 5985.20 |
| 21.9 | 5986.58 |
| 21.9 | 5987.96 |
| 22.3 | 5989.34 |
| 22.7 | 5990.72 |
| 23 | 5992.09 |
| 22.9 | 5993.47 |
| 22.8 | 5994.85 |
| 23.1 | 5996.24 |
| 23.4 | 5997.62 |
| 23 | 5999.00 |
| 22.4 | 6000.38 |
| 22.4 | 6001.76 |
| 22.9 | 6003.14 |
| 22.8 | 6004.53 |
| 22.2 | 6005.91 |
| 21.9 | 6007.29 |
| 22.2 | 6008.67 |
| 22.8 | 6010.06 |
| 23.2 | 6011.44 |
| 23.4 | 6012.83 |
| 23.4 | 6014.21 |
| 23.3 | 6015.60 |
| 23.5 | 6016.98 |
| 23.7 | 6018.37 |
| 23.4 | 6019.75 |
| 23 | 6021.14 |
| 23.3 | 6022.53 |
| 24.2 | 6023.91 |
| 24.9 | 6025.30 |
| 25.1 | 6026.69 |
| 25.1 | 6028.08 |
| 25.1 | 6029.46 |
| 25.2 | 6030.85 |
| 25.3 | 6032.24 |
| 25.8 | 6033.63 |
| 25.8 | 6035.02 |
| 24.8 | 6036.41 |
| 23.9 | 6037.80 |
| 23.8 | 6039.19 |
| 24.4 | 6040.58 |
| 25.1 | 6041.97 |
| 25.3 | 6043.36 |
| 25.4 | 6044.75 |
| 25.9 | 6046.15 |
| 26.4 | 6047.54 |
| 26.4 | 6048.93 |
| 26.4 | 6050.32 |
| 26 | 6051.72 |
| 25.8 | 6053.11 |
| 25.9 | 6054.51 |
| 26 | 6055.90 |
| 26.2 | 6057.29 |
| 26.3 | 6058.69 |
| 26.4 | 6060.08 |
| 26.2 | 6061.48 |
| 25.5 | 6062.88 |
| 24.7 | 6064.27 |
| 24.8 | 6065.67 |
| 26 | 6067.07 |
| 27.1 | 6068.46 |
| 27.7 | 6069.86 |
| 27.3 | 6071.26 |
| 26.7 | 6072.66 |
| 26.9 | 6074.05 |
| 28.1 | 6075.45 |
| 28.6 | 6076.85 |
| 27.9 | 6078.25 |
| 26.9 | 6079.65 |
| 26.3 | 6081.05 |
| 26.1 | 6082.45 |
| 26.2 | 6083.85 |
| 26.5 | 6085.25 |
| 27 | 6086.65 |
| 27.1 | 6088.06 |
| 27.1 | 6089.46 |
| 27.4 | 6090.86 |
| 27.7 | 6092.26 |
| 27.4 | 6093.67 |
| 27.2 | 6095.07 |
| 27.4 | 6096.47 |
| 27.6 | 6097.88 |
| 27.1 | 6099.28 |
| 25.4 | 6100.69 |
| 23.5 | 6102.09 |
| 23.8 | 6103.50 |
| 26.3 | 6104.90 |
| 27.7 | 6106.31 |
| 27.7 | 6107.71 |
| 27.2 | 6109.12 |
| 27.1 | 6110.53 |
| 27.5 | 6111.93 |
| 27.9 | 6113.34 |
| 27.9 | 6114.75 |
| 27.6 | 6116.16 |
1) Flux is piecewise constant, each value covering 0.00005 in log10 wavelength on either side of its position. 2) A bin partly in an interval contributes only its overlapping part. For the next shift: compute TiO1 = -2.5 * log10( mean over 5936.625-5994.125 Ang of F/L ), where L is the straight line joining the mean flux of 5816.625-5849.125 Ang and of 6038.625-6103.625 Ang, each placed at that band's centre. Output 0.21 mag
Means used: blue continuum 24.4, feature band 21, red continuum 26.3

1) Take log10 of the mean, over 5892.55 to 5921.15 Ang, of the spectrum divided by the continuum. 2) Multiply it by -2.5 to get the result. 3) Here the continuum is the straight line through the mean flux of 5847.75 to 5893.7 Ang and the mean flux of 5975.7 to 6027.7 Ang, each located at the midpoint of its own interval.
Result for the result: 0.22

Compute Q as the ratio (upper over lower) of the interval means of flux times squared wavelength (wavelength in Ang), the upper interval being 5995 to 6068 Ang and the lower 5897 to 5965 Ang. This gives 1.3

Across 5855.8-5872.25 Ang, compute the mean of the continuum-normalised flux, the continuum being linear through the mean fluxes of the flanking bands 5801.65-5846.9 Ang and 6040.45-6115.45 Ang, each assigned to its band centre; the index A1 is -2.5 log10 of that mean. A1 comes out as 0.196 mag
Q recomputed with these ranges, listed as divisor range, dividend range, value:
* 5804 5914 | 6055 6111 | 1.39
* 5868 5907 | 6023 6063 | 1.72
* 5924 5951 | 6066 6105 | 1.38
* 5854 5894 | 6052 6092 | 1.57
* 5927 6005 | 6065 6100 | 1.33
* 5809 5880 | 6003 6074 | 1.15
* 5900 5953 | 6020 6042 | 1.31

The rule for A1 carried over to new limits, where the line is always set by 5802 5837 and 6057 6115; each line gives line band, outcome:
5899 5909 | 0.45 mag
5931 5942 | 0.25 mag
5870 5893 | 0.49 mag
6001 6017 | 0.15 mag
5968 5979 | 0.22 mag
